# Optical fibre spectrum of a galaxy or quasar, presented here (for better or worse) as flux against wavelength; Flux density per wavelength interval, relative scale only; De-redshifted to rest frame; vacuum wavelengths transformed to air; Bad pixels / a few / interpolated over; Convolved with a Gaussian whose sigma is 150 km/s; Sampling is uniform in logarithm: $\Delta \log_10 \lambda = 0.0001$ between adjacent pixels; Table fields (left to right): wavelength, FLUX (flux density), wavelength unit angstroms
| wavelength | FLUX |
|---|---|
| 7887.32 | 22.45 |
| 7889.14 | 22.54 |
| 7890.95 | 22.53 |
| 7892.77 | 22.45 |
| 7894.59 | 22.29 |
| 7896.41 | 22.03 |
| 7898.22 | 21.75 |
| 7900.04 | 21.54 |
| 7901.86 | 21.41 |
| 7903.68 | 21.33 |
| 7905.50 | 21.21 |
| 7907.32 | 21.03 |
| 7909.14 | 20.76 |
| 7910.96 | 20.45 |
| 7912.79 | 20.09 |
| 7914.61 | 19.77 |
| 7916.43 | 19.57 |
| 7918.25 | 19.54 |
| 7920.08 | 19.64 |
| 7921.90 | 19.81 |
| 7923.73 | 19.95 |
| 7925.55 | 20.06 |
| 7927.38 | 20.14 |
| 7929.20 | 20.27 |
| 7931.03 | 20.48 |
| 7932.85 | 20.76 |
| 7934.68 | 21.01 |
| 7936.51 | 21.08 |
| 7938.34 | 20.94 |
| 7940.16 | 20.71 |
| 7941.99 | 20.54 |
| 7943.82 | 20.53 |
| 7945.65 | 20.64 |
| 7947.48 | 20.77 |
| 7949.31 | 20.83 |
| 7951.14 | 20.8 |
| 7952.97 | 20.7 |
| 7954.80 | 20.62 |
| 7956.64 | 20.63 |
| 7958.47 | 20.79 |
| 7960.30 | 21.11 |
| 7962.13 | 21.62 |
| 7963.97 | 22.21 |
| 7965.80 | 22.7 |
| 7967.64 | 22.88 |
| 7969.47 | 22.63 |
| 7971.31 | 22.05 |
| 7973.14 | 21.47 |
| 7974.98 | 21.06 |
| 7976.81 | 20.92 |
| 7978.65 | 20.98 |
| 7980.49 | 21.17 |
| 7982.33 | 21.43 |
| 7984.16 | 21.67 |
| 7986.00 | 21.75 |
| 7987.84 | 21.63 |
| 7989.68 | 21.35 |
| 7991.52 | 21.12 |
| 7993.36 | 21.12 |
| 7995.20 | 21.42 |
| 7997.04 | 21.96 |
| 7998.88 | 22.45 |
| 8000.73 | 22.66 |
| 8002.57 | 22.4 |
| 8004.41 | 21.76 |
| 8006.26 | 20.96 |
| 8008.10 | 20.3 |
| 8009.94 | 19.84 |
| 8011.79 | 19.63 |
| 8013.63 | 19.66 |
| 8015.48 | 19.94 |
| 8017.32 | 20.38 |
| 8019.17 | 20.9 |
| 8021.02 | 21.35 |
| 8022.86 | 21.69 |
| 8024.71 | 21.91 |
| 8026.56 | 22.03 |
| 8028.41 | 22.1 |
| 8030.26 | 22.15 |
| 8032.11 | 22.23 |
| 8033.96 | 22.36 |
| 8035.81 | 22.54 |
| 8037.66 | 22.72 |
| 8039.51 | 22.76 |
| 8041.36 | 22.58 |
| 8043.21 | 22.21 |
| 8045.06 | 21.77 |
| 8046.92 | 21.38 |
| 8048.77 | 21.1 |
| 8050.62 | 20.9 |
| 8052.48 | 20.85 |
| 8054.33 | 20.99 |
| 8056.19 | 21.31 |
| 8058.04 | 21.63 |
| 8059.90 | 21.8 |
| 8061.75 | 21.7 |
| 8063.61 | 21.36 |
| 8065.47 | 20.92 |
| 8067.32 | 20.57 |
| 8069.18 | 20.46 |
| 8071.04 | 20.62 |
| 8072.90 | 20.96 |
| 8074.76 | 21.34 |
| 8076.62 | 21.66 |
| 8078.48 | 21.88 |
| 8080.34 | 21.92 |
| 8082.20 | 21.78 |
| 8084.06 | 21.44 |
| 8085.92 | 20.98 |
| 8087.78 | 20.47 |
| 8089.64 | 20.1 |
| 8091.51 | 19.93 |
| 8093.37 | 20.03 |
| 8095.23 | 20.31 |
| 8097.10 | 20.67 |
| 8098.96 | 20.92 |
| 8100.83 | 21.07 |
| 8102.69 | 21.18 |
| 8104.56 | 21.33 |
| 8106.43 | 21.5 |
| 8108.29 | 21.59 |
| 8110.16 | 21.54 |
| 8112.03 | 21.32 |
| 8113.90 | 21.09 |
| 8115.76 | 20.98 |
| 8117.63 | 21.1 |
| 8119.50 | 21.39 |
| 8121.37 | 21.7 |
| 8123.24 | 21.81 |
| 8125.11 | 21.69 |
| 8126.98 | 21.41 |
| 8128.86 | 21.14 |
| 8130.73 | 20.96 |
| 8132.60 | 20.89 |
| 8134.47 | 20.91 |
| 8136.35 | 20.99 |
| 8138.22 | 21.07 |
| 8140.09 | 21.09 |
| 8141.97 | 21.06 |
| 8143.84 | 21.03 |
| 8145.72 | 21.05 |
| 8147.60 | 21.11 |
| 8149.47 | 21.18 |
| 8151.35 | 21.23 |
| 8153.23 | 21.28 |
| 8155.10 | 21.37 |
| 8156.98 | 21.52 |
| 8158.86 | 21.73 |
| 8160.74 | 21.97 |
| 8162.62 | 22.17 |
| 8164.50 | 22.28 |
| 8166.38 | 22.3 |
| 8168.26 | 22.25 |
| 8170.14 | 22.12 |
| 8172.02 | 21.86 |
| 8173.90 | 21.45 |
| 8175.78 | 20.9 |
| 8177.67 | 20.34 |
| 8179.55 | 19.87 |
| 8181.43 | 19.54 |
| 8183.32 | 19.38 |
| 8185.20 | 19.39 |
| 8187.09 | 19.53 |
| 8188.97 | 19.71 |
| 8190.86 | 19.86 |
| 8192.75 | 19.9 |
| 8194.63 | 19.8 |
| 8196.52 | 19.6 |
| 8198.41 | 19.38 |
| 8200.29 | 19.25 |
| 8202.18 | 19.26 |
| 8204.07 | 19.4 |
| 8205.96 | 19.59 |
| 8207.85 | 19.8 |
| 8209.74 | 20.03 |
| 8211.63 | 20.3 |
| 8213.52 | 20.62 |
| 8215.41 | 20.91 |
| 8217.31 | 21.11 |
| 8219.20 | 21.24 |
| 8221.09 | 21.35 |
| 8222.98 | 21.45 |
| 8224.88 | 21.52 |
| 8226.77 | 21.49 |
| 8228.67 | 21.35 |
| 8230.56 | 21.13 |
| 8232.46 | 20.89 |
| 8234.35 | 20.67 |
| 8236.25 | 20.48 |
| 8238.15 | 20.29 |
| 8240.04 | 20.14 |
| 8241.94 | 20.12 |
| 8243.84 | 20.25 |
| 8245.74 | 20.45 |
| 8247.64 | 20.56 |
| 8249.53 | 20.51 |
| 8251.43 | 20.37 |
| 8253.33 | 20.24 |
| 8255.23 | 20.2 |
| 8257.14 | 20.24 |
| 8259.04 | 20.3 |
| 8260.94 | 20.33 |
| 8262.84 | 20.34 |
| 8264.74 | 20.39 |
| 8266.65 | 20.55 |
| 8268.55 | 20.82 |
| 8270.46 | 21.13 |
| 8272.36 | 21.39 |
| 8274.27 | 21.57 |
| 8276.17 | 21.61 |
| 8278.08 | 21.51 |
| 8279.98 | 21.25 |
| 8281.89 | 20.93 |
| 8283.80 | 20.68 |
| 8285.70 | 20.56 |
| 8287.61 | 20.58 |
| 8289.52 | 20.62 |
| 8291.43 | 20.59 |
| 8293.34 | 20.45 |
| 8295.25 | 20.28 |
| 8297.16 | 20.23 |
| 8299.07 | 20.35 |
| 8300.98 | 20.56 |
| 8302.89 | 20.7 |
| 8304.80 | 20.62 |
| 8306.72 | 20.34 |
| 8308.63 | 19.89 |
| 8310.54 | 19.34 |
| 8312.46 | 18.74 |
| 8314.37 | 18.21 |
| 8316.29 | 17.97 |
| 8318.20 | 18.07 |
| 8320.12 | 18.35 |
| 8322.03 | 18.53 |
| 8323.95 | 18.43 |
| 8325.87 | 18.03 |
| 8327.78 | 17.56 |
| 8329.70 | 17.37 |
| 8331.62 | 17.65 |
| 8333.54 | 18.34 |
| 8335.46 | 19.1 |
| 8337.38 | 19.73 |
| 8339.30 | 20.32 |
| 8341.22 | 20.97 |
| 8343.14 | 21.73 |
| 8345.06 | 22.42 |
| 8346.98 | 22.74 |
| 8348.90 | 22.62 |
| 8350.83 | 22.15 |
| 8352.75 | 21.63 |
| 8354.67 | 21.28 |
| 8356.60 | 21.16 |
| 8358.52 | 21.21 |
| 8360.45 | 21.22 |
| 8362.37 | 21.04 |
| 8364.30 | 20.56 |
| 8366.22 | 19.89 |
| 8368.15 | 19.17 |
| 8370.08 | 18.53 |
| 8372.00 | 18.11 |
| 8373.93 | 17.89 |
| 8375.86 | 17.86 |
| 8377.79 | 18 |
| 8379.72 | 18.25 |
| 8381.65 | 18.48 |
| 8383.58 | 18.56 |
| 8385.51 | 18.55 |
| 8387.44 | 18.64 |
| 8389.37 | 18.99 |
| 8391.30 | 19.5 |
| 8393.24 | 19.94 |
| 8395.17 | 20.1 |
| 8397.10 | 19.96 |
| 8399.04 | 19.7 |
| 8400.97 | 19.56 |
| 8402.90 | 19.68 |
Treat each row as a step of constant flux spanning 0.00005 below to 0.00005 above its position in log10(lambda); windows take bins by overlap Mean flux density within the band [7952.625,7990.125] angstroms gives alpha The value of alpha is 21.5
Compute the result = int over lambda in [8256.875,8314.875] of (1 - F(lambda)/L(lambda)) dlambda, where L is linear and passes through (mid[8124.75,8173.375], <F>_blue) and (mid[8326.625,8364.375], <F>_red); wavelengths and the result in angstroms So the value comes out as 0.8 angstroms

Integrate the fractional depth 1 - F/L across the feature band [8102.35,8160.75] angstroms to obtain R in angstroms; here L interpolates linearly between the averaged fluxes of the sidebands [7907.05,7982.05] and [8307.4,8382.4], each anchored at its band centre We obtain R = -3.0 angstroms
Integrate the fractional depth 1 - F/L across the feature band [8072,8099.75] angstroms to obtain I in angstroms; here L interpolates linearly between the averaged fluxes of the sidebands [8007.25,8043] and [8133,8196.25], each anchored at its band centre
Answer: 0.3 angstroms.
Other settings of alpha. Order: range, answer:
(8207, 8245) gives 20.8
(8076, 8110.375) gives 21.1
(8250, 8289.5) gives 20.7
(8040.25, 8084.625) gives 21.4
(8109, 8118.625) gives 21.2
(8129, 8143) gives 21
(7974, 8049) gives 21.5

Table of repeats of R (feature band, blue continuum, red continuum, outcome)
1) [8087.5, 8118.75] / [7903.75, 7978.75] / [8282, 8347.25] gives -0.87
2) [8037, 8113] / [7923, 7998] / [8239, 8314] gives -1.26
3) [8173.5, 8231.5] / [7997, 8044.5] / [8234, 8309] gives 1.65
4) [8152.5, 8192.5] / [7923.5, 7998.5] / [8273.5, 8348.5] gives -1.07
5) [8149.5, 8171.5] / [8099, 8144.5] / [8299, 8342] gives -1.06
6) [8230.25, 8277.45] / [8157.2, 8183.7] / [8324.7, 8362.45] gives 0.64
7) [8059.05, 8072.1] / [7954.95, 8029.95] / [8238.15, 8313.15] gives 0.06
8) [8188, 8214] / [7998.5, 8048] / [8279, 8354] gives 1.09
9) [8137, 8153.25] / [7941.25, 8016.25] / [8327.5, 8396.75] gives -0.40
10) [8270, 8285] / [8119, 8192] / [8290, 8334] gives -1.27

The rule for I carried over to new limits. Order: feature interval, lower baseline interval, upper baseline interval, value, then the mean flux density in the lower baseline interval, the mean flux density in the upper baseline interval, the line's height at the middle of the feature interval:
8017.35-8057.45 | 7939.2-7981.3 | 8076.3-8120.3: -1.17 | 21.2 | 21.1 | 21.2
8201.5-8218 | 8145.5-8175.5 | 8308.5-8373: 0.81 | 21.7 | 19.8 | 21.2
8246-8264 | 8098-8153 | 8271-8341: -0.16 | 21.2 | 19.8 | 20.2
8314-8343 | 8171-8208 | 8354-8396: 1.25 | 19.9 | 19.4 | 19.5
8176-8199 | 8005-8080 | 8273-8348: 0.94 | 21.3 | 19.9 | 20.6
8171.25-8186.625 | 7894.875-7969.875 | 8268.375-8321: 0.11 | 20.9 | 20.3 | 20.4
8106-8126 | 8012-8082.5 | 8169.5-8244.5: -0.41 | 21.5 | 20.4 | 21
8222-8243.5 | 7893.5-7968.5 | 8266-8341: -0.89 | 20.9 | 19.8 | 20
